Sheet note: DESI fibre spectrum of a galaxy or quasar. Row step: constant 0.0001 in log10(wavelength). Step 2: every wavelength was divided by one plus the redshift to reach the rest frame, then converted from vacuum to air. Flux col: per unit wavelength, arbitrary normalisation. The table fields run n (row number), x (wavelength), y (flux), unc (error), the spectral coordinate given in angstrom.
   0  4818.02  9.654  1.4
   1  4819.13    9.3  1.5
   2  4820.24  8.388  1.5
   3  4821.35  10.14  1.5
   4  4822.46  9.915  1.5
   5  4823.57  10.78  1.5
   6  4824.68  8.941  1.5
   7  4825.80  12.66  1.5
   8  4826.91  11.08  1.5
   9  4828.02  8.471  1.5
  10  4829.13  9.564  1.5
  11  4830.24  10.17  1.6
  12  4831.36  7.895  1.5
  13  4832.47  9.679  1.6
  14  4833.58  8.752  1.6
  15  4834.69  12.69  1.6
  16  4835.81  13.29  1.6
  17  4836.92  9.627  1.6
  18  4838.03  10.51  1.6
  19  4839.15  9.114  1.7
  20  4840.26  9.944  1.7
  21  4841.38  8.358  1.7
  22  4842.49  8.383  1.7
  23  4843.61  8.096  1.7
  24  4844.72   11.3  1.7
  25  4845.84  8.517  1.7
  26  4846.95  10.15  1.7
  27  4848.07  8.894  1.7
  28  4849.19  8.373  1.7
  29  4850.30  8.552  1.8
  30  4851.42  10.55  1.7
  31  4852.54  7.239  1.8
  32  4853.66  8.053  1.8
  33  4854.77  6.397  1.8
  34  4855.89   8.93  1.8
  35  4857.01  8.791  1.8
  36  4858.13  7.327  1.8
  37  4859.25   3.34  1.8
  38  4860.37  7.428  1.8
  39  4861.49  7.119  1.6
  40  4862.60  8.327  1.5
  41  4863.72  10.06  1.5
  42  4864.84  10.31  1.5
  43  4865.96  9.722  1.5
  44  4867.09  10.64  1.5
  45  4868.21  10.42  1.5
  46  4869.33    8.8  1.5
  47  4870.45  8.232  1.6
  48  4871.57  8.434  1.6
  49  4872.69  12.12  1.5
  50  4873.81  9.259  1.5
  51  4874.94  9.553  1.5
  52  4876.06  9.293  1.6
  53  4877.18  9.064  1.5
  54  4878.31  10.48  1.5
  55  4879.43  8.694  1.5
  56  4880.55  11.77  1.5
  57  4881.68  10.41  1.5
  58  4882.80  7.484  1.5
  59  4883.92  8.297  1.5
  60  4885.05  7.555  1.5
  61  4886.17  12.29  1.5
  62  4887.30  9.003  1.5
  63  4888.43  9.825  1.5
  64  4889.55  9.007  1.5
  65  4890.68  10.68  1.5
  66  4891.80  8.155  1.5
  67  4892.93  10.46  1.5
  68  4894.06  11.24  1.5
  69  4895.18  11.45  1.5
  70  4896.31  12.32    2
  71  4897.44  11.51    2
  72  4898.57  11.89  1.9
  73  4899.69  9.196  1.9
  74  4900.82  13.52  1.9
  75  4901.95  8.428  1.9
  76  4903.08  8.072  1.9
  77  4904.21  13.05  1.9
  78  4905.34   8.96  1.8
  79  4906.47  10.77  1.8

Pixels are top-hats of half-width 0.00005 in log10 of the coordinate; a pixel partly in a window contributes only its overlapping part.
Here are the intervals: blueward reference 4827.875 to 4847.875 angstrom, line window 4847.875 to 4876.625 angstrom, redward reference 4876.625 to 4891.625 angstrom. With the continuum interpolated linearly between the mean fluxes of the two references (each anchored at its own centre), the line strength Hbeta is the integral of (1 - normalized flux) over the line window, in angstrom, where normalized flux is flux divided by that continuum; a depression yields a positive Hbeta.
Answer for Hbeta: 2.8 angstrom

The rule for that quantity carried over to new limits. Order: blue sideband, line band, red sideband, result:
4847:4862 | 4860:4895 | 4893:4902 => 0.5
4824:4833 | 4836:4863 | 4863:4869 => 3.9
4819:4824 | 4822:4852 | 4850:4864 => -3.1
